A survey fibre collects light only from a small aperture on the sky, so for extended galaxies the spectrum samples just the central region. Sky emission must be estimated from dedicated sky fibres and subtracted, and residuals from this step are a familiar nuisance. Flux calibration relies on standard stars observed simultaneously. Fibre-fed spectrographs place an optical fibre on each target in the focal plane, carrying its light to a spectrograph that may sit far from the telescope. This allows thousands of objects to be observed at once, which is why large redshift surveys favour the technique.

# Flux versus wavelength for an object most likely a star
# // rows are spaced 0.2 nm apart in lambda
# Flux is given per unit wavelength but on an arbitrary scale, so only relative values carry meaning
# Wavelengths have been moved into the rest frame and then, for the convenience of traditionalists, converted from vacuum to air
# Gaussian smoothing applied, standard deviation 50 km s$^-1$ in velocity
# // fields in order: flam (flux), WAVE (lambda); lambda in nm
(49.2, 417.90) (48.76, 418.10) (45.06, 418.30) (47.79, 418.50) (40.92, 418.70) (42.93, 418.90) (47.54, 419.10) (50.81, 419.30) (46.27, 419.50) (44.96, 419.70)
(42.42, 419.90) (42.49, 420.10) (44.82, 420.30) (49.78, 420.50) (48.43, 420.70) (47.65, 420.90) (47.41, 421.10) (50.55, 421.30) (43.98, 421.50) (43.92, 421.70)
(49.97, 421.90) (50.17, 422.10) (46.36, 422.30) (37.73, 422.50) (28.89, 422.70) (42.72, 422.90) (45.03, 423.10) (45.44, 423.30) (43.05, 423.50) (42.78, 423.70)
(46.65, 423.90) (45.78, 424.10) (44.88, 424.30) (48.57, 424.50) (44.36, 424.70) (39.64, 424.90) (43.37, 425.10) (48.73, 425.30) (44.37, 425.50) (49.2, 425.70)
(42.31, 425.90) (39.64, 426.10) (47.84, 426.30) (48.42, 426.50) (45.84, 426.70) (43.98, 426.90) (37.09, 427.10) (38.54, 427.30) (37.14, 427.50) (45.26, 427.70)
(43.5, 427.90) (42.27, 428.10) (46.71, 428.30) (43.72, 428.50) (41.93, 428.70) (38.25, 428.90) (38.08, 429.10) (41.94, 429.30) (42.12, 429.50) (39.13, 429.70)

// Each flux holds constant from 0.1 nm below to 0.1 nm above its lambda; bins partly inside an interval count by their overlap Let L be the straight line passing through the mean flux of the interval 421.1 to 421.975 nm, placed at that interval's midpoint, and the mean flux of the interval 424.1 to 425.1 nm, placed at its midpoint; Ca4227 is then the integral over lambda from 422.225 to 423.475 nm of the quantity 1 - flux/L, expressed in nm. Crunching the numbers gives 0.13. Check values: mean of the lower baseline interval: 47.1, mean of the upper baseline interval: 44.4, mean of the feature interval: 41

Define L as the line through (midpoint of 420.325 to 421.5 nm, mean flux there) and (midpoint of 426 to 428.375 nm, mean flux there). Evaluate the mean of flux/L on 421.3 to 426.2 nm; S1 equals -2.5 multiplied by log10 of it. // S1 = 0.04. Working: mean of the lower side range 48.1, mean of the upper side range 43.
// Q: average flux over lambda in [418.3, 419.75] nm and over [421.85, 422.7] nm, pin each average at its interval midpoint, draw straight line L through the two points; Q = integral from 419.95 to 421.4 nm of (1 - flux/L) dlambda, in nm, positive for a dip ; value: -0.075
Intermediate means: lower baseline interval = 45.9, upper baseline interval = 43.8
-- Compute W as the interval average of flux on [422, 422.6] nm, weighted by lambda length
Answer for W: 44.8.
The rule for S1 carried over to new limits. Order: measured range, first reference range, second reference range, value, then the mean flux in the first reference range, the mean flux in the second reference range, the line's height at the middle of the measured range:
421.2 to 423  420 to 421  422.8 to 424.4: 0.04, 46.6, 44.5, 45.6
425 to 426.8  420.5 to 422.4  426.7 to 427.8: -0.08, 47.7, 40.9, 42.5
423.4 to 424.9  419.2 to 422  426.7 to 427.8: -0.03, 46.7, 40.9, 43.6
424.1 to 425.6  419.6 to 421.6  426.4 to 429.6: -0.02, 46.2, 42.2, 43.9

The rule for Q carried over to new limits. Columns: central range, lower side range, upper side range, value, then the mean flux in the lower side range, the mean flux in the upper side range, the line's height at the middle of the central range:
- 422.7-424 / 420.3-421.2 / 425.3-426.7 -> 0.10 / 47.9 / 45.6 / 46.8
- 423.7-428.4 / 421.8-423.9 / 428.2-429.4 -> -0.17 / 43.4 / 41.8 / 42.5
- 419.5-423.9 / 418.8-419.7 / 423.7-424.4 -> 0.12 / 46.7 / 45.3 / 46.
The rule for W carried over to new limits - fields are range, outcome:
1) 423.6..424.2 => 45.1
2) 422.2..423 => 38.9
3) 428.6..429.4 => 40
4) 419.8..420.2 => 42.5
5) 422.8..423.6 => 44.1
